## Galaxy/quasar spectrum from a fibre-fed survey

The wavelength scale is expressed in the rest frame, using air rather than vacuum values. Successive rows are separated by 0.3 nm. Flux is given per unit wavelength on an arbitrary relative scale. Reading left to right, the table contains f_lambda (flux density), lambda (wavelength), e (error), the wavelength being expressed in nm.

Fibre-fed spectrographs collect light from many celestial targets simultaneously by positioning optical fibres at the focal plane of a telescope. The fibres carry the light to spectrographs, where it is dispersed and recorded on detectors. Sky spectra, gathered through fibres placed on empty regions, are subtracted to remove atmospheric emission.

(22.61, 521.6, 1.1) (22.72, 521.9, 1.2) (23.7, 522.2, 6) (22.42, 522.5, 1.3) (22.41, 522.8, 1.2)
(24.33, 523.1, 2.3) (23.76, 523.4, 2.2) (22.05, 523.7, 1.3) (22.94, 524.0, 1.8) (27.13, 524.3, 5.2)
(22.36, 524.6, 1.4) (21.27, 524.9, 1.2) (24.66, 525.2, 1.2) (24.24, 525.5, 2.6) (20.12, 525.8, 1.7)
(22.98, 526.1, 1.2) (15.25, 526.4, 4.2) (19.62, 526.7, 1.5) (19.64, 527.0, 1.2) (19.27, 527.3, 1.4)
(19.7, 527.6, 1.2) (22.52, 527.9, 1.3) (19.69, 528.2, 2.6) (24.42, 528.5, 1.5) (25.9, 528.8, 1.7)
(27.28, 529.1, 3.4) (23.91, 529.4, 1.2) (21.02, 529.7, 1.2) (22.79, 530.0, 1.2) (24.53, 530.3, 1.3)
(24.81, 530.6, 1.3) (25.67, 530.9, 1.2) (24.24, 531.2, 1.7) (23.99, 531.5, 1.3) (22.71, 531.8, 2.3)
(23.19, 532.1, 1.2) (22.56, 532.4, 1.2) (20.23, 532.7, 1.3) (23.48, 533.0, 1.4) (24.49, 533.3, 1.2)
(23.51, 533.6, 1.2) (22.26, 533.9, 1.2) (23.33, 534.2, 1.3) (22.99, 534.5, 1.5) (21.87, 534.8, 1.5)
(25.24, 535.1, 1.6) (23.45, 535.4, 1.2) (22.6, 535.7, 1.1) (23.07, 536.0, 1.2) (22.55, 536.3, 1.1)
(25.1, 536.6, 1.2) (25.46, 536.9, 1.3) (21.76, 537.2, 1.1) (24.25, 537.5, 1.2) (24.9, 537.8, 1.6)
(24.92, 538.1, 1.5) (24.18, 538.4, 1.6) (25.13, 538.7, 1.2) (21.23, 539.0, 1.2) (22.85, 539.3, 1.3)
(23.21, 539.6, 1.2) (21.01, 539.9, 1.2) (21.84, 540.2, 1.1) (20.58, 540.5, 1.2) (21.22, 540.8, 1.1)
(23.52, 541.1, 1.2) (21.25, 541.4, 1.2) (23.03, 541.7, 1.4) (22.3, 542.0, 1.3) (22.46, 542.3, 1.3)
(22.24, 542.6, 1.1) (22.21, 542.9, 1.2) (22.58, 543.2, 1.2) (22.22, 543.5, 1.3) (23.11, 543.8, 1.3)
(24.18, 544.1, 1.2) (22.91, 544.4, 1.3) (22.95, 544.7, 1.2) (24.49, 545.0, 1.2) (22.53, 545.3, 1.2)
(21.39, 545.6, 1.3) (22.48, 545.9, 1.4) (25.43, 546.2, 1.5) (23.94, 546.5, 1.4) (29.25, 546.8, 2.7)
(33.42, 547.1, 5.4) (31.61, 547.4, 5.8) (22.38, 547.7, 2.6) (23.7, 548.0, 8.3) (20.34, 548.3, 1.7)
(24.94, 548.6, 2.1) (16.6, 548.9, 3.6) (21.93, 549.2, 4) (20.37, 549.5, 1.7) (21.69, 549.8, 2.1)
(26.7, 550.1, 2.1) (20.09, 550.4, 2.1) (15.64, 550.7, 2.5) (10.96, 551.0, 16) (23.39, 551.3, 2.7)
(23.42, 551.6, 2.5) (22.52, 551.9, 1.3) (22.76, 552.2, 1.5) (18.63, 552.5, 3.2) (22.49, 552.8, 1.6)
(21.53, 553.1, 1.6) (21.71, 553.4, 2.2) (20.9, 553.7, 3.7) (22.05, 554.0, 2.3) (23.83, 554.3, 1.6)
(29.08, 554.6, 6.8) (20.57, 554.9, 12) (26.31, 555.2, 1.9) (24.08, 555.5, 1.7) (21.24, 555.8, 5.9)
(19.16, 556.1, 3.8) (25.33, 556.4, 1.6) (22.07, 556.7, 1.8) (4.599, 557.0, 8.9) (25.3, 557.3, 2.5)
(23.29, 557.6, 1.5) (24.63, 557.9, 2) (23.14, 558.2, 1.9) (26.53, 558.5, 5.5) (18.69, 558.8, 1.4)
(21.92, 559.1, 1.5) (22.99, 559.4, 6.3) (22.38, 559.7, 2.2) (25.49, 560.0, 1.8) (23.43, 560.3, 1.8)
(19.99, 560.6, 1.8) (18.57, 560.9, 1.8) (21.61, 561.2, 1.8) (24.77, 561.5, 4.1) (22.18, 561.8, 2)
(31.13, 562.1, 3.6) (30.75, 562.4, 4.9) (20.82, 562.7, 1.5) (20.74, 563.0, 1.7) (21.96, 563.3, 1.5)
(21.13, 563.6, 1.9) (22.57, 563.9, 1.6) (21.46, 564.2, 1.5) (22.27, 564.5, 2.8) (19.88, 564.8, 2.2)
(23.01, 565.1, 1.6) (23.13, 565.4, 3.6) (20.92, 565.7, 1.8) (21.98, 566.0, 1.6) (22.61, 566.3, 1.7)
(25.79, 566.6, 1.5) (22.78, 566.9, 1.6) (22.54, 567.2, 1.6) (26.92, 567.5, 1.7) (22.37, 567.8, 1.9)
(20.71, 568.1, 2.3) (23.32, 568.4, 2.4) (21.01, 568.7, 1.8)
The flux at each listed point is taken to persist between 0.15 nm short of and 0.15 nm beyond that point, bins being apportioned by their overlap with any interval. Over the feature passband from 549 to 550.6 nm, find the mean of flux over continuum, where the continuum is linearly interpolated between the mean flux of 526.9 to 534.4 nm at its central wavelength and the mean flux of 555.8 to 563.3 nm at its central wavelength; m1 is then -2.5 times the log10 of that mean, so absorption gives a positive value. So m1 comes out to 0.04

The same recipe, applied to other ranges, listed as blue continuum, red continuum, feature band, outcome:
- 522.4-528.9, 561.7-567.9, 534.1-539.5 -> -0.06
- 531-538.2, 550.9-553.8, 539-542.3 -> 0.03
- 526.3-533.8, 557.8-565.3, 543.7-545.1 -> -0.04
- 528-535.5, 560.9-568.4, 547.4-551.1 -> 0.11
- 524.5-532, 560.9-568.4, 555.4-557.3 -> 0.16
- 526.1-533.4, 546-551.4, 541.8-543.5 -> 0.02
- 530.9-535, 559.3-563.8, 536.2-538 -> -0.04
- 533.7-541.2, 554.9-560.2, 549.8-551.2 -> 0.19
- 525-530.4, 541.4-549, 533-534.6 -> -0.03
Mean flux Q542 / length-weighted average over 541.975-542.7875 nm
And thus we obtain 22.3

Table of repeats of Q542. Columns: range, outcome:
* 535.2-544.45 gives 23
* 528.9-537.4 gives 23.5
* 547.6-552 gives 20.9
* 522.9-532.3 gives 22.8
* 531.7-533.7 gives 22.9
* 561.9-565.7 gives 23.1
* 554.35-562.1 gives 22.5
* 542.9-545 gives 23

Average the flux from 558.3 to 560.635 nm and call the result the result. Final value 22.8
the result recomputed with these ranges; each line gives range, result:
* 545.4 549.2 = 24.5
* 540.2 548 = 23.7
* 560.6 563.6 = 23.3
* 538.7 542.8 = 22.2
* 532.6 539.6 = 23.4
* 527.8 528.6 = 22.1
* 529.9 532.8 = 23.5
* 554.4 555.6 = 25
